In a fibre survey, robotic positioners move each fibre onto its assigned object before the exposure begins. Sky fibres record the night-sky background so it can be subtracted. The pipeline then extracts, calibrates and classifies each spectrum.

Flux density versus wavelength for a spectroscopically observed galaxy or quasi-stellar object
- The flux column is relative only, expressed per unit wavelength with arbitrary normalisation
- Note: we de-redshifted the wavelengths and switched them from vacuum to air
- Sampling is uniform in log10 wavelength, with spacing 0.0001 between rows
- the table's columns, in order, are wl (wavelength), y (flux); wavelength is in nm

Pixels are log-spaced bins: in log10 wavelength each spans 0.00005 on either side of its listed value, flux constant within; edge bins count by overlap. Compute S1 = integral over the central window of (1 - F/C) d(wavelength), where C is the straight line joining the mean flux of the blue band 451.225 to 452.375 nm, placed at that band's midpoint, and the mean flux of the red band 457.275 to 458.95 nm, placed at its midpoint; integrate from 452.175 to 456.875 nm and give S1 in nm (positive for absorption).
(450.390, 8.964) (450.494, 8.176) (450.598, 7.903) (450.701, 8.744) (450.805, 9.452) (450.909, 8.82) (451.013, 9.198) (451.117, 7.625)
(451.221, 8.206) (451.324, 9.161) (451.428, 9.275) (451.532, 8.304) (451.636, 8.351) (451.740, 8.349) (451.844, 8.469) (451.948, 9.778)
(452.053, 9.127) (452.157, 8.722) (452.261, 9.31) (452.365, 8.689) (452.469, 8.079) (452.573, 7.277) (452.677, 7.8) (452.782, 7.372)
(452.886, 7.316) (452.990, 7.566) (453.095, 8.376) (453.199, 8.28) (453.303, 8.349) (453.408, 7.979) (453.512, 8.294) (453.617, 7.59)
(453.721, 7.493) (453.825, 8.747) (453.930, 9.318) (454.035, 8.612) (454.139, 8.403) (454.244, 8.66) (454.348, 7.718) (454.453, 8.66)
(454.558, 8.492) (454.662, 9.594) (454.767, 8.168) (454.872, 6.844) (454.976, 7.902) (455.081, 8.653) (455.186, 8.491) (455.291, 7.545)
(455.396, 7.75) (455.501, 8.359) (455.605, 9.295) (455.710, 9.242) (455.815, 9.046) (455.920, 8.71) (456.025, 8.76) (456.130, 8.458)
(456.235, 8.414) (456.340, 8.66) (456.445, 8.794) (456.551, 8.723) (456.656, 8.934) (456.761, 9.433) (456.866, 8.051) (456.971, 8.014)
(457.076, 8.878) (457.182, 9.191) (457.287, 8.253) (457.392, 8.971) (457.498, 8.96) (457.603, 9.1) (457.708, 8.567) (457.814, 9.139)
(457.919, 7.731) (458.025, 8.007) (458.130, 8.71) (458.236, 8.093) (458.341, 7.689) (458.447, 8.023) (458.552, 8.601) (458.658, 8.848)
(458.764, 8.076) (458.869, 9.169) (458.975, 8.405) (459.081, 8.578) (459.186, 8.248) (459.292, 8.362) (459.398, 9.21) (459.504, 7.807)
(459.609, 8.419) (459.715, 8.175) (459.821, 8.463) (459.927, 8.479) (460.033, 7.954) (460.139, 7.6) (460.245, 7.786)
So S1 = 0.18 nm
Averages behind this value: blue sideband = 8.85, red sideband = 8.5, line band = 8.37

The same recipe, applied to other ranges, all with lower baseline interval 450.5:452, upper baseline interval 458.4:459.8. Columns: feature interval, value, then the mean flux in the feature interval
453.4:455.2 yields 0.058 nm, 8.32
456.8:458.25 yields -0.011 nm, 8.57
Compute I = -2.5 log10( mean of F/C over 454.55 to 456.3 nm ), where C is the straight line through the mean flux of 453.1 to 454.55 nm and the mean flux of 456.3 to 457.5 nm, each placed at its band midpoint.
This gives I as 0.01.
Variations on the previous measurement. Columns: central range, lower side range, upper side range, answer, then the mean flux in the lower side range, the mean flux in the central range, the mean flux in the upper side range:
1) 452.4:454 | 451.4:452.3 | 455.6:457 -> 0.104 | 8.83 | 8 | 8.75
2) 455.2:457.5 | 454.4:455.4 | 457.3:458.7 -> -0.038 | 8.23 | 8.65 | 8.48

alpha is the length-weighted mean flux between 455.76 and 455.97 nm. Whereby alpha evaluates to 8.88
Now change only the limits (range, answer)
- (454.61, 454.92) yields 8.21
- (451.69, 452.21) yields 8.88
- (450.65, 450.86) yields 9.08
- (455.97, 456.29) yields 8.55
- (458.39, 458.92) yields 8.54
